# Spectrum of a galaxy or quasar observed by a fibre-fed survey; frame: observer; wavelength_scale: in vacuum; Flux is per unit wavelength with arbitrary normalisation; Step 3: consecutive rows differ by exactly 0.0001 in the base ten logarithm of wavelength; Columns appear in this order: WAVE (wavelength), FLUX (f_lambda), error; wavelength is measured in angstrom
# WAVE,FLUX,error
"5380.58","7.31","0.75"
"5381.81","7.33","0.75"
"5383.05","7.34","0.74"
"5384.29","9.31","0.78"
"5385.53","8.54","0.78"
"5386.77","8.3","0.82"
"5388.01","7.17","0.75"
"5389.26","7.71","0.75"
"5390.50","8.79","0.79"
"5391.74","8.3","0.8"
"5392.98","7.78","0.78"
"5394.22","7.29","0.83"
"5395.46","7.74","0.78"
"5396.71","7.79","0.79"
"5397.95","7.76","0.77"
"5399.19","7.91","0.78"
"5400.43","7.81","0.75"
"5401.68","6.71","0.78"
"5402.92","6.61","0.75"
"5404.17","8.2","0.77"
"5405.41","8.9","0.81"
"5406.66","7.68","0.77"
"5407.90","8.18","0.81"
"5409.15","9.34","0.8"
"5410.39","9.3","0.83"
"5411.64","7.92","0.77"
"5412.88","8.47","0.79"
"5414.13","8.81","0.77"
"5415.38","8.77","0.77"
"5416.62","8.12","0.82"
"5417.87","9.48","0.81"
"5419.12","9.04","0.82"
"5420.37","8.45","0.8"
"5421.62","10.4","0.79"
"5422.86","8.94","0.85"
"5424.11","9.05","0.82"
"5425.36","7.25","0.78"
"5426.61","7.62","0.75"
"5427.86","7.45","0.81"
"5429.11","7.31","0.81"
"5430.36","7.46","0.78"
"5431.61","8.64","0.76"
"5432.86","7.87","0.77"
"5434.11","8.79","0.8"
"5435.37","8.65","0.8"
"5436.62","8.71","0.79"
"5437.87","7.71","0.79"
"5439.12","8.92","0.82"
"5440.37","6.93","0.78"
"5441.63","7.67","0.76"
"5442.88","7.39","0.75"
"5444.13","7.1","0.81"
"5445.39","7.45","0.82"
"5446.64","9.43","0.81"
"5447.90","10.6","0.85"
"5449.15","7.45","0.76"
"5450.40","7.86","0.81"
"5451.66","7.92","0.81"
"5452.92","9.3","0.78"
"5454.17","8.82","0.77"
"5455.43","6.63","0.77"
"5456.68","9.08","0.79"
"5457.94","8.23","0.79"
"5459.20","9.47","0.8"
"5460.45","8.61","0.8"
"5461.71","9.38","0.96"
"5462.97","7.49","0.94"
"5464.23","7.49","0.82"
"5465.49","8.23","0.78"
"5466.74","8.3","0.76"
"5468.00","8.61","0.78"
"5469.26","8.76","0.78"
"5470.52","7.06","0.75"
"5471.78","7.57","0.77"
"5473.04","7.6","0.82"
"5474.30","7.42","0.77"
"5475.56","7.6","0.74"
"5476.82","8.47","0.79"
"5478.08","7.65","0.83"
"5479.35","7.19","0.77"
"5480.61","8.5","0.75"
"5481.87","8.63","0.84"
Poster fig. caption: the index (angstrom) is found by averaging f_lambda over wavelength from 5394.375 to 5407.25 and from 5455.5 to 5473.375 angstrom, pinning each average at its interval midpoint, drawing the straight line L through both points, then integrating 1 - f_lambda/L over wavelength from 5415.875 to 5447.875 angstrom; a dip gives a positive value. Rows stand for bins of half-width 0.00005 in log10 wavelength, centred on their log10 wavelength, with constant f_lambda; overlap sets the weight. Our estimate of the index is -1.3 angstrom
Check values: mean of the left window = 7.69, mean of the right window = 8.24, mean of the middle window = 8.28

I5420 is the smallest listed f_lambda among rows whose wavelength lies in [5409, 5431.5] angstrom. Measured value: 7.25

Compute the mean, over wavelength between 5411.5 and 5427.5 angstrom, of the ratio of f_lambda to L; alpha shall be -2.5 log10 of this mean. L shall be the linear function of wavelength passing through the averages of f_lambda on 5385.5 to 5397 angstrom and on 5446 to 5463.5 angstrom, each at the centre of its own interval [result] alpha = -0.06 mag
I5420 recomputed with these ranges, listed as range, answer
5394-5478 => 6.61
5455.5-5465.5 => 7.49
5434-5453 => 6.93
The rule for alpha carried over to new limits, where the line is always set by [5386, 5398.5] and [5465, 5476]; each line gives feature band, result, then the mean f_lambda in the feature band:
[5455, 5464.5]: -0.061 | 8.36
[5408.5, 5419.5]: -0.120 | 8.8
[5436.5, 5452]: -0.024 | 8.07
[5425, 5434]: 0.021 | 7.74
